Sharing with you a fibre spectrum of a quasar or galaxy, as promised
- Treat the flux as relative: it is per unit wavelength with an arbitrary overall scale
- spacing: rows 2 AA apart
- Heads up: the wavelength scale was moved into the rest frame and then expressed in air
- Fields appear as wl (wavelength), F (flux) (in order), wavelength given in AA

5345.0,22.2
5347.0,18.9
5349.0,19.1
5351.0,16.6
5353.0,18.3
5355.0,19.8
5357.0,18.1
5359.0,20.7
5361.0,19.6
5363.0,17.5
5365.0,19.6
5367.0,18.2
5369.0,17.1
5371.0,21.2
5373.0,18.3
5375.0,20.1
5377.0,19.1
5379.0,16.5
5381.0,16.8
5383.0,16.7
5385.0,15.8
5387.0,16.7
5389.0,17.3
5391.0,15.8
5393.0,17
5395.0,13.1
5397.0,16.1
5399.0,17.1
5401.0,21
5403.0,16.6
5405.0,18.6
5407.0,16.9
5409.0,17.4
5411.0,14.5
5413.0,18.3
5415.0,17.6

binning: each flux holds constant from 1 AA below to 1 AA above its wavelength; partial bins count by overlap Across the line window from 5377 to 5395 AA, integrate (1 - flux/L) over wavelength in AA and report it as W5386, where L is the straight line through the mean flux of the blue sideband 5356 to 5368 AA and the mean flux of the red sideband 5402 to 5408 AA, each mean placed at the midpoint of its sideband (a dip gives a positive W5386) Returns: 1.5 AA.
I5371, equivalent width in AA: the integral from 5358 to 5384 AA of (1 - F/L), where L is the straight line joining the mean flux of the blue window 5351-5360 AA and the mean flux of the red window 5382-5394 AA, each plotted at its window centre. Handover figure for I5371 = -1.12 AA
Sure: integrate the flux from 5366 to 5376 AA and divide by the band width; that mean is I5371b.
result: 19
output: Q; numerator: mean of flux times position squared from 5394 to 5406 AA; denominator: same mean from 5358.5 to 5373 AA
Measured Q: 0.9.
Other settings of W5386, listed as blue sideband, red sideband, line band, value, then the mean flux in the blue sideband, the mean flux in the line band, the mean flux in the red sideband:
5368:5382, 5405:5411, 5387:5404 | 0.7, 18.4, 16.7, 16.9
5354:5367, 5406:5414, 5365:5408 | 1.0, 19.1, 17.5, 16.8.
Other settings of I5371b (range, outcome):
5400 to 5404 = 18.8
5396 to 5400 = 16.6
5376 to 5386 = 17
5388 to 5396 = 15.8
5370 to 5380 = 19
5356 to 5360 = 19.4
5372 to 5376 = 19.2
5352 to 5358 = 18.7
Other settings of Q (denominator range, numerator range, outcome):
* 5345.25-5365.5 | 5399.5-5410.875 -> 0.96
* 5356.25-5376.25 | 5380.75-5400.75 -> 0.87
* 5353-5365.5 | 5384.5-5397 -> 0.84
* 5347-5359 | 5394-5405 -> 0.93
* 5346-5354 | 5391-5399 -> 0.87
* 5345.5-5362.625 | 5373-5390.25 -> 0.93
